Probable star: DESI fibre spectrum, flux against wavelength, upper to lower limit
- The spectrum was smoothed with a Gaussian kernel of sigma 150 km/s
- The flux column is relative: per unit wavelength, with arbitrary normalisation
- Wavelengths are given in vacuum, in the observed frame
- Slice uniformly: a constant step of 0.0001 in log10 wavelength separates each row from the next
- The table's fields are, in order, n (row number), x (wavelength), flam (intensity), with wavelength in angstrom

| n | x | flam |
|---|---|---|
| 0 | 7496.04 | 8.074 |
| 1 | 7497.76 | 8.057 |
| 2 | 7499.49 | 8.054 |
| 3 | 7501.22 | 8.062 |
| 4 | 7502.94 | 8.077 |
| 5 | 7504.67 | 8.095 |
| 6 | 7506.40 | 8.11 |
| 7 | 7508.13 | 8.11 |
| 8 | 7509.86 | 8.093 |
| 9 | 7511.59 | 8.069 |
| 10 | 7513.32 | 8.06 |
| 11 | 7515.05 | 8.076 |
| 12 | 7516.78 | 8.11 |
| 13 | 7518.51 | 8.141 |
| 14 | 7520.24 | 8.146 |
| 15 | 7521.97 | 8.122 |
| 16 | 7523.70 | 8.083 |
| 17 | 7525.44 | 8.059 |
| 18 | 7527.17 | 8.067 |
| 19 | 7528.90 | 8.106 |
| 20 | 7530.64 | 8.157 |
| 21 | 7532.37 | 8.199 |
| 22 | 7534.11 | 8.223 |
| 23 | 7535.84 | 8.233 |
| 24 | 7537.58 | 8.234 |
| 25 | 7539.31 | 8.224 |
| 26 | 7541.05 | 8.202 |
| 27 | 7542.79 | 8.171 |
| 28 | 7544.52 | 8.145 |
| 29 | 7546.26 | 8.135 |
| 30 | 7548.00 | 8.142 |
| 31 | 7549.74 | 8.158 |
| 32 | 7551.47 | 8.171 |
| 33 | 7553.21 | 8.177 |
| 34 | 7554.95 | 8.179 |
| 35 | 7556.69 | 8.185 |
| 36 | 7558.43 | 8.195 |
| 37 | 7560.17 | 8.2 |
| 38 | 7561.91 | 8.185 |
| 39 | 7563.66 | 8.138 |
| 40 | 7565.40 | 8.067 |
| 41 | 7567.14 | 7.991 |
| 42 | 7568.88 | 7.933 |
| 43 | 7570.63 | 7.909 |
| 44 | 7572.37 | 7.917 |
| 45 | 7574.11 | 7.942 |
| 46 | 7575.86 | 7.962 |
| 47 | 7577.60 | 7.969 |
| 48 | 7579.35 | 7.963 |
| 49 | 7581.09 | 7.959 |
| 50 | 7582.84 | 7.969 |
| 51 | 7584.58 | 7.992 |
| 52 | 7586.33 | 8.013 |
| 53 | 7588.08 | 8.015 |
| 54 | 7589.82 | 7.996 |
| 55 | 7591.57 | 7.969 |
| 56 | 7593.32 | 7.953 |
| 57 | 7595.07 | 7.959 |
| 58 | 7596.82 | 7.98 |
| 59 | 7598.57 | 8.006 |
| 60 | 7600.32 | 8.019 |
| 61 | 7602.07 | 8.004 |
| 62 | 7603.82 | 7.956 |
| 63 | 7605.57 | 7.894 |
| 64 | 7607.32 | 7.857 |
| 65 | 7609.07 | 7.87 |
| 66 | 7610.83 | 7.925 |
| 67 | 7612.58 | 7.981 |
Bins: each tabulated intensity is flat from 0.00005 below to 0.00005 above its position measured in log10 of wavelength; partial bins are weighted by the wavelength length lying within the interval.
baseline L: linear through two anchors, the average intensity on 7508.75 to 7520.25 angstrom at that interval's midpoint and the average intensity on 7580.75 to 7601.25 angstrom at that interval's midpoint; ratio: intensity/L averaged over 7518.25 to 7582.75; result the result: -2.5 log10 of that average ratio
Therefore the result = -0.01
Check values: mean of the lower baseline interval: 8.1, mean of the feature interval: 8.11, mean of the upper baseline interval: 7.99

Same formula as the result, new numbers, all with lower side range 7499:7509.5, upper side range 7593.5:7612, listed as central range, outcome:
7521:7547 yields -0.015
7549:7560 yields -0.023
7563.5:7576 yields 0.002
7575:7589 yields -0.001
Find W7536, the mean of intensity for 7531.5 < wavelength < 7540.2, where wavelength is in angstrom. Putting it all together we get 8.22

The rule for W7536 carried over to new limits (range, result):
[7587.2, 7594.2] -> 7.98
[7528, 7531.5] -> 8.12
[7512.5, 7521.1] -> 8.11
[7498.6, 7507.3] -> 8.08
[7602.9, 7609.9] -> 7.9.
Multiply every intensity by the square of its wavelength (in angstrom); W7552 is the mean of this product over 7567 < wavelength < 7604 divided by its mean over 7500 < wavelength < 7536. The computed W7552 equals 1.00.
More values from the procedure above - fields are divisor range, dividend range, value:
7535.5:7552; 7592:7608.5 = 0.99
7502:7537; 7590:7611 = 1.00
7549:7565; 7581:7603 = 0.99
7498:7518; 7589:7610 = 1.01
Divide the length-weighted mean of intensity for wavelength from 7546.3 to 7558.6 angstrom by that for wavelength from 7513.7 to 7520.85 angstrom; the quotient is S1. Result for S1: 1.0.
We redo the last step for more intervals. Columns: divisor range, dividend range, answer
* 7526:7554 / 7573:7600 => 0.98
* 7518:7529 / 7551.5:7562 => 1.01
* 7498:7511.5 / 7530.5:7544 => 1.02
